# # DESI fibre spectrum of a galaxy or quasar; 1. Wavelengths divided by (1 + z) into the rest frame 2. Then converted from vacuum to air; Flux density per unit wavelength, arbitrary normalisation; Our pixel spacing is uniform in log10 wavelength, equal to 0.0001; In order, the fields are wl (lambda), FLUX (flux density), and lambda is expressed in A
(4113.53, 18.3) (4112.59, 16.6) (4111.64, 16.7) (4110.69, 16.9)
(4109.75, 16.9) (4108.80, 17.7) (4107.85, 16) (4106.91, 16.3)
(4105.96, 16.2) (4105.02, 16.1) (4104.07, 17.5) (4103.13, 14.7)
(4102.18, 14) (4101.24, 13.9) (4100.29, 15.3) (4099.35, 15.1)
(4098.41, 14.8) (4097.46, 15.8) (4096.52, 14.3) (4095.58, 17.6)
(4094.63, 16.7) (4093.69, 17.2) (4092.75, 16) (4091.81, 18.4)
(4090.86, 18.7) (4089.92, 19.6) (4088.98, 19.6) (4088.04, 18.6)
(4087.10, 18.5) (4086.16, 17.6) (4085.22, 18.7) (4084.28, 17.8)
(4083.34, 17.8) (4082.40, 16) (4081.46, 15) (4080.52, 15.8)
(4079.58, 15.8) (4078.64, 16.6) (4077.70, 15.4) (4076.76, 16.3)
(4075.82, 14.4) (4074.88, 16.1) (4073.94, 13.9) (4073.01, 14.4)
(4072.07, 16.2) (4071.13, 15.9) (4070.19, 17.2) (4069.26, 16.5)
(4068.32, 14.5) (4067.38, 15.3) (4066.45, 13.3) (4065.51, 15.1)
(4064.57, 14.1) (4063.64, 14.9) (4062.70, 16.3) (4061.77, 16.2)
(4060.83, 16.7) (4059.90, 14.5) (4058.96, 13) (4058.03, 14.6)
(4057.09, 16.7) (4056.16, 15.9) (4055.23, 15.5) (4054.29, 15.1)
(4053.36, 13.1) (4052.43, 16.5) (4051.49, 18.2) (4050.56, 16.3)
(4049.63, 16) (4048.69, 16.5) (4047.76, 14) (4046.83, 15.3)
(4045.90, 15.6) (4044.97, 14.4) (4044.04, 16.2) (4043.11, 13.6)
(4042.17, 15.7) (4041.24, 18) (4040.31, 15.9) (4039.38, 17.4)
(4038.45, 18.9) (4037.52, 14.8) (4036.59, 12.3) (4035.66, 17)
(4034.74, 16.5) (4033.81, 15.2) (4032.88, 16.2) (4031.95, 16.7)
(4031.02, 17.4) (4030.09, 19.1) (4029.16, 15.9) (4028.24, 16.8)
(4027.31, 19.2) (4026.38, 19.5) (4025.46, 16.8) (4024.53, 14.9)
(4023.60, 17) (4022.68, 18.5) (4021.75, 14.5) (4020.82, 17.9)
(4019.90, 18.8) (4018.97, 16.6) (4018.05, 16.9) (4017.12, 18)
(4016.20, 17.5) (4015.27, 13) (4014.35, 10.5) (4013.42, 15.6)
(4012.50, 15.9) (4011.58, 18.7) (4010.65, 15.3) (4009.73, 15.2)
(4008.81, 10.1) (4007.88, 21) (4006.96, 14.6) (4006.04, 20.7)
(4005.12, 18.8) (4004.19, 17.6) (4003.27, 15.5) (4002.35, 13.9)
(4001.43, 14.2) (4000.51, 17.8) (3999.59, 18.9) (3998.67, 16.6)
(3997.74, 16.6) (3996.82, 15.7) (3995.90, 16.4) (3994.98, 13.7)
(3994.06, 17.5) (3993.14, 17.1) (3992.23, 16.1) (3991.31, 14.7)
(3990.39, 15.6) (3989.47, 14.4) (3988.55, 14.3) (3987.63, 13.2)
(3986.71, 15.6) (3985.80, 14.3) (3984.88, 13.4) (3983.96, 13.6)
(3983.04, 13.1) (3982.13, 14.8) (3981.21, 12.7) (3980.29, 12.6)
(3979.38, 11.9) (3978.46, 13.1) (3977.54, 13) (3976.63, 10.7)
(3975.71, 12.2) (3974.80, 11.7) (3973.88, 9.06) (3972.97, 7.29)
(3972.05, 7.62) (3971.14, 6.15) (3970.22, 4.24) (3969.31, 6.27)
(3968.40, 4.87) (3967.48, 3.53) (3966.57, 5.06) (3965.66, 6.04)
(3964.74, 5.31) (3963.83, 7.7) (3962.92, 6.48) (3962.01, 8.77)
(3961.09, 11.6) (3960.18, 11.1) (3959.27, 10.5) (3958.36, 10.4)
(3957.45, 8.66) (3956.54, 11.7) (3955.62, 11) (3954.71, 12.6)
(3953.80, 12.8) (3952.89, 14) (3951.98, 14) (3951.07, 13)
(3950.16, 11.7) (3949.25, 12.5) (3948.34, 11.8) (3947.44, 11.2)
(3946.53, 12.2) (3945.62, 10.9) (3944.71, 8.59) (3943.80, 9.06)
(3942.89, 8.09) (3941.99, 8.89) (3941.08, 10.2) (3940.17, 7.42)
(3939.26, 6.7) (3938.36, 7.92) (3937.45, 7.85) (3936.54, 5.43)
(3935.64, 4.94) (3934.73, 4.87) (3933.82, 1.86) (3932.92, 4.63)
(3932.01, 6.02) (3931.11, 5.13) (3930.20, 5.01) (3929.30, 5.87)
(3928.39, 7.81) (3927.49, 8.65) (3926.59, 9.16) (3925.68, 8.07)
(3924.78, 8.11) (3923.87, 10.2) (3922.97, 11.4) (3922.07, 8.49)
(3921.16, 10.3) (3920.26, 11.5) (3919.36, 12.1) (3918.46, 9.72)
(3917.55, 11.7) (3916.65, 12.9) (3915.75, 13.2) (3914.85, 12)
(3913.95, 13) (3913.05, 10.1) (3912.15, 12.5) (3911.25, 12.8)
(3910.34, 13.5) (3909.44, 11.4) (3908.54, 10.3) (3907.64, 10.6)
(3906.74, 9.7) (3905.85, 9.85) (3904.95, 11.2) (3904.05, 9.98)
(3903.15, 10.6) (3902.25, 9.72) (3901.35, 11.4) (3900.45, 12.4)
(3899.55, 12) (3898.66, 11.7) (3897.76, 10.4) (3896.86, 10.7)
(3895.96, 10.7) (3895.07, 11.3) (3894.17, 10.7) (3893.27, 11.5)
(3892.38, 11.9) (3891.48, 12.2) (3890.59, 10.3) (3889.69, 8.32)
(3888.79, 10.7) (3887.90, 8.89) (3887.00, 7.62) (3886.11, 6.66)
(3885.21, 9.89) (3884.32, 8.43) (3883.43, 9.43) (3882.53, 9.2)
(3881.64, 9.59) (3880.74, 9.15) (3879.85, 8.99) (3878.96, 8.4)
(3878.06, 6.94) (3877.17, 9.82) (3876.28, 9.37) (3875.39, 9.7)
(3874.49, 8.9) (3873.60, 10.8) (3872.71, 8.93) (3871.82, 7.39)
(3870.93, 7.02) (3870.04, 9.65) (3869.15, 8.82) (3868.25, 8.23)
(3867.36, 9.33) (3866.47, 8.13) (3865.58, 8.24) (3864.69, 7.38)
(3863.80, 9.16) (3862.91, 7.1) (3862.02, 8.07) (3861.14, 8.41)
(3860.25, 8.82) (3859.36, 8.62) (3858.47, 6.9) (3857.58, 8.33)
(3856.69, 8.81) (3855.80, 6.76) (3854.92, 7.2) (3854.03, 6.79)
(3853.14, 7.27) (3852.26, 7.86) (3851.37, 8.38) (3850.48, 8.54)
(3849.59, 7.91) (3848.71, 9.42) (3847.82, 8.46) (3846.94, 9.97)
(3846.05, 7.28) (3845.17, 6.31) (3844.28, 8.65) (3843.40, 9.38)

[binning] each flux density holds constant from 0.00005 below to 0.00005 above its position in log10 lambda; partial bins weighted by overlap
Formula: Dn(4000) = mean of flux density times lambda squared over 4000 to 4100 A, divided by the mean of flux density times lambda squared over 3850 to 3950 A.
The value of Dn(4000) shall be 1.89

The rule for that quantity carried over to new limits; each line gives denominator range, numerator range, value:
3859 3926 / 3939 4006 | 1.24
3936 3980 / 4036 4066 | 1.73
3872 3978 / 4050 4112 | 1.83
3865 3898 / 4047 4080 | 1.81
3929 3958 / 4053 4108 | 1.90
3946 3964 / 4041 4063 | 1.45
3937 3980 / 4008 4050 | 1.76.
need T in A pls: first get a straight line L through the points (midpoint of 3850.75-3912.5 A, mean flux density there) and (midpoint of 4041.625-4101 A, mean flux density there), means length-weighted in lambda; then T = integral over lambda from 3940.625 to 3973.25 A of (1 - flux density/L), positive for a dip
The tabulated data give 7.2 A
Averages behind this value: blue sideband 9.44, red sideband 16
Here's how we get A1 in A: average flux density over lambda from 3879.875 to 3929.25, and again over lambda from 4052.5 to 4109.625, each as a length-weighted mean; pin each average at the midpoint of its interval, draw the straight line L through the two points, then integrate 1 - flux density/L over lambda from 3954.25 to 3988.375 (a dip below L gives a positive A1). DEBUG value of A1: 6.8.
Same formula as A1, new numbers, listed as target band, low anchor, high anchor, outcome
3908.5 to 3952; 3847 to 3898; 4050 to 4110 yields 5.7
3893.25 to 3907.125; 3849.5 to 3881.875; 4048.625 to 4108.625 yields -1.8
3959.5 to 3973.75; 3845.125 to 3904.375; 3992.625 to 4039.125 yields 7.1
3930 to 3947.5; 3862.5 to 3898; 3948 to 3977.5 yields 3.9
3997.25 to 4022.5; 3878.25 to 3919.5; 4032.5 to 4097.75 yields -3.7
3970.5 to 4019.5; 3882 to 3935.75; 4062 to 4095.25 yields -4.9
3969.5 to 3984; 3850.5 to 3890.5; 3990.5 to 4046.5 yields 3.6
